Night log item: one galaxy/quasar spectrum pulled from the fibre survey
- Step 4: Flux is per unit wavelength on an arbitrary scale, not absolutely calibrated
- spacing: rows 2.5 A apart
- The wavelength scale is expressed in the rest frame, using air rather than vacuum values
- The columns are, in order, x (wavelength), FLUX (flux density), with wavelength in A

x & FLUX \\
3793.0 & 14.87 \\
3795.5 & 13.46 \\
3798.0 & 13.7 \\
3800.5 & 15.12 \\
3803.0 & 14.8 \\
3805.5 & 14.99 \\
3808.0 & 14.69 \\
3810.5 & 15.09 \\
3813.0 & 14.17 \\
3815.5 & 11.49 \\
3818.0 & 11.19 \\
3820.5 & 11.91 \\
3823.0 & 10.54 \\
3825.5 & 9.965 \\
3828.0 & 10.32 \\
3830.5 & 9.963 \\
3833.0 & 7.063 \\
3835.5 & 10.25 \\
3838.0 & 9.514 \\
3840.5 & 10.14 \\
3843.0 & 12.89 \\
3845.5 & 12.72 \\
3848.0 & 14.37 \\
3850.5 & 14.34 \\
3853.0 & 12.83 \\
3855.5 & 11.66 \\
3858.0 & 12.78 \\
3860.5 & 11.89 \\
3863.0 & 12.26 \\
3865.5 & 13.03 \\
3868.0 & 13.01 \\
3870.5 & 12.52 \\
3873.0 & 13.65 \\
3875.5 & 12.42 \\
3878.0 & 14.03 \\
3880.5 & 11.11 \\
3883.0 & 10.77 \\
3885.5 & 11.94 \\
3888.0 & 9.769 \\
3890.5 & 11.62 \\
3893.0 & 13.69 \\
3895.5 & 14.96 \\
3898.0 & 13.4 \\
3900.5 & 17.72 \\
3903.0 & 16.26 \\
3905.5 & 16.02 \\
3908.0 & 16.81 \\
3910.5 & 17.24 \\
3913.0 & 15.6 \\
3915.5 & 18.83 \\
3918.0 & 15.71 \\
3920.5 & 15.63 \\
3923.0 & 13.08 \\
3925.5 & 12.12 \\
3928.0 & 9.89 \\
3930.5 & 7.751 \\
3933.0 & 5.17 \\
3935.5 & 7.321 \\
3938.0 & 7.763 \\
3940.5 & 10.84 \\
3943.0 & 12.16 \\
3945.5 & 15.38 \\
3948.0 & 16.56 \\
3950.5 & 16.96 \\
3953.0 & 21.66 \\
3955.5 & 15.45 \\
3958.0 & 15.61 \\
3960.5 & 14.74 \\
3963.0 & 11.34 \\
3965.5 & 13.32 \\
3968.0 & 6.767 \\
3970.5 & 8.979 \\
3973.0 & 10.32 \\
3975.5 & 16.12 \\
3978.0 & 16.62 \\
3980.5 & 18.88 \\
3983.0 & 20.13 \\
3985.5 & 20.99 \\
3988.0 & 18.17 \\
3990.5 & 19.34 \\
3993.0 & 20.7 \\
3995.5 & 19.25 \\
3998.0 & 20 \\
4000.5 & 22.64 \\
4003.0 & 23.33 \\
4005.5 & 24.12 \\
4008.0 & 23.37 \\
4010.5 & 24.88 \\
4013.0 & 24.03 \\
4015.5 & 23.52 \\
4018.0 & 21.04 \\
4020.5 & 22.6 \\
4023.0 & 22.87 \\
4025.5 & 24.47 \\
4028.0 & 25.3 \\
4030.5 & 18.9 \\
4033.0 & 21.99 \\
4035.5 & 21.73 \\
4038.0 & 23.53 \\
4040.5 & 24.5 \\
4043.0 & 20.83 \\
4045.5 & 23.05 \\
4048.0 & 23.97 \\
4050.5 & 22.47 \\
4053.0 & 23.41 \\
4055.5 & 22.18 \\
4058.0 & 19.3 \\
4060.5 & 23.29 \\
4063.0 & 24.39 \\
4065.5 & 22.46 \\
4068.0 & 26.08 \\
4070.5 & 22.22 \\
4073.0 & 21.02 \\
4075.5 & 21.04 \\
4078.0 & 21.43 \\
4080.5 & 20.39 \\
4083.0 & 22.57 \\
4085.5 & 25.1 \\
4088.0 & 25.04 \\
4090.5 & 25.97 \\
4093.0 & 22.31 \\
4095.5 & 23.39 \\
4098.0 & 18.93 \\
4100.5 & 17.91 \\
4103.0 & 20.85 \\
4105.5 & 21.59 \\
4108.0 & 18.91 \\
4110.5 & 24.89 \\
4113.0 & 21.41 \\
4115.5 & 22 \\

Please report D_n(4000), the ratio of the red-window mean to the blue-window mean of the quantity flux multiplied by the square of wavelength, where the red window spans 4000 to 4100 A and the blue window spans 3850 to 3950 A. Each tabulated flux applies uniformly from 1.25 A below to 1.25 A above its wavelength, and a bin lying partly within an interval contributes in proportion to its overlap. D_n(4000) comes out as 1.89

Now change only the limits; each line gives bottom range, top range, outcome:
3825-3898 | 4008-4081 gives 2.08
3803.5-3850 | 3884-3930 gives 1.26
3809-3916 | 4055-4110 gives 1.93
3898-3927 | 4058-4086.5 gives 1.55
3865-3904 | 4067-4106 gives 1.88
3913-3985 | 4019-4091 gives 1.78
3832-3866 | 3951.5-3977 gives 1.21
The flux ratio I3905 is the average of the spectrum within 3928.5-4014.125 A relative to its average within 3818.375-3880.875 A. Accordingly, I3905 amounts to 1.4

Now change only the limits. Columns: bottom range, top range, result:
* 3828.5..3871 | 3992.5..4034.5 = 1.91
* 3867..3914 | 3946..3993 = 1.14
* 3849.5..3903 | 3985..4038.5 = 1.71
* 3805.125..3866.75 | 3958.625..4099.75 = 1.74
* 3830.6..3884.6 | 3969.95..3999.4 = 1.47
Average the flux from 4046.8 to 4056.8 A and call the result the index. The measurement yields 23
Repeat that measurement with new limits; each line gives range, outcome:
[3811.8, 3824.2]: 11.9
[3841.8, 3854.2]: 13.4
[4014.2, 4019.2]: 22.3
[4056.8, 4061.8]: 21.3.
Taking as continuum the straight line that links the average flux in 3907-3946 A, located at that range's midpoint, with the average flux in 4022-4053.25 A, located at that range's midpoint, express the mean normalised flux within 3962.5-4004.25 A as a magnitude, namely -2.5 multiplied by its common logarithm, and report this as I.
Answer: 0.06 mag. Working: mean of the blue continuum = 12.5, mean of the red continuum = 22.8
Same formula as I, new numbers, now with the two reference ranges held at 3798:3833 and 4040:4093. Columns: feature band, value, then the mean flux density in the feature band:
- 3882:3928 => 0.127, 14.4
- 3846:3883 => 0.135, 12.8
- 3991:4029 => -0.110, 22.7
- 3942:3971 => 0.270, 14.2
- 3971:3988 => 0.145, 16.9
